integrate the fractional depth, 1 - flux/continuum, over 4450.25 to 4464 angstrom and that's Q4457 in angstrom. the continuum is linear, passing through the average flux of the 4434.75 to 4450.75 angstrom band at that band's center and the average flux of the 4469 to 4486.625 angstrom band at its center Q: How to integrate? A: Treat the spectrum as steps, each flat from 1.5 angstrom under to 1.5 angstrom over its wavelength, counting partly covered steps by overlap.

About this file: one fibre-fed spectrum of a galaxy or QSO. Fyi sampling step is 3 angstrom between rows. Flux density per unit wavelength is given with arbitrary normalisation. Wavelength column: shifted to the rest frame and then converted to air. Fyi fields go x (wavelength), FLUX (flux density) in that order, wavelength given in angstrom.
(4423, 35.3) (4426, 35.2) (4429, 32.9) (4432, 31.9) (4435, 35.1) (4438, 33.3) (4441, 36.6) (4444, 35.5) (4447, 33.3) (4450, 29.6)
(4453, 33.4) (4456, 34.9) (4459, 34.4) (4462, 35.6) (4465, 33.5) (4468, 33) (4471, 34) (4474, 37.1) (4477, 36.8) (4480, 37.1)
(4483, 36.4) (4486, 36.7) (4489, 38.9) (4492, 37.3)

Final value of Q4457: 0.3 angstrom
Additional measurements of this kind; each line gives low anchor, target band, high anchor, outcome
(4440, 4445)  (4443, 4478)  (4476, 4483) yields 2.1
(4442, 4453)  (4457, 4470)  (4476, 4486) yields 0.2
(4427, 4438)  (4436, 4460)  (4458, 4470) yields -0.1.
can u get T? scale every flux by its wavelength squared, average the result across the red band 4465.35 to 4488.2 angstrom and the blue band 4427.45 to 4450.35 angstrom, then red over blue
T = 1.1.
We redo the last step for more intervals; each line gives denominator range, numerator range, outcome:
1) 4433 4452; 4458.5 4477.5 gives 1.04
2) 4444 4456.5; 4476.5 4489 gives 1.14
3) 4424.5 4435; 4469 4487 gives 1.10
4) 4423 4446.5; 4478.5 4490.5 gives 1.11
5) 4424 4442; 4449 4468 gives 1.00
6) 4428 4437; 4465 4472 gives 1.02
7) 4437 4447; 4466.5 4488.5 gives 1.05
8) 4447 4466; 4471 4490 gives 1.11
